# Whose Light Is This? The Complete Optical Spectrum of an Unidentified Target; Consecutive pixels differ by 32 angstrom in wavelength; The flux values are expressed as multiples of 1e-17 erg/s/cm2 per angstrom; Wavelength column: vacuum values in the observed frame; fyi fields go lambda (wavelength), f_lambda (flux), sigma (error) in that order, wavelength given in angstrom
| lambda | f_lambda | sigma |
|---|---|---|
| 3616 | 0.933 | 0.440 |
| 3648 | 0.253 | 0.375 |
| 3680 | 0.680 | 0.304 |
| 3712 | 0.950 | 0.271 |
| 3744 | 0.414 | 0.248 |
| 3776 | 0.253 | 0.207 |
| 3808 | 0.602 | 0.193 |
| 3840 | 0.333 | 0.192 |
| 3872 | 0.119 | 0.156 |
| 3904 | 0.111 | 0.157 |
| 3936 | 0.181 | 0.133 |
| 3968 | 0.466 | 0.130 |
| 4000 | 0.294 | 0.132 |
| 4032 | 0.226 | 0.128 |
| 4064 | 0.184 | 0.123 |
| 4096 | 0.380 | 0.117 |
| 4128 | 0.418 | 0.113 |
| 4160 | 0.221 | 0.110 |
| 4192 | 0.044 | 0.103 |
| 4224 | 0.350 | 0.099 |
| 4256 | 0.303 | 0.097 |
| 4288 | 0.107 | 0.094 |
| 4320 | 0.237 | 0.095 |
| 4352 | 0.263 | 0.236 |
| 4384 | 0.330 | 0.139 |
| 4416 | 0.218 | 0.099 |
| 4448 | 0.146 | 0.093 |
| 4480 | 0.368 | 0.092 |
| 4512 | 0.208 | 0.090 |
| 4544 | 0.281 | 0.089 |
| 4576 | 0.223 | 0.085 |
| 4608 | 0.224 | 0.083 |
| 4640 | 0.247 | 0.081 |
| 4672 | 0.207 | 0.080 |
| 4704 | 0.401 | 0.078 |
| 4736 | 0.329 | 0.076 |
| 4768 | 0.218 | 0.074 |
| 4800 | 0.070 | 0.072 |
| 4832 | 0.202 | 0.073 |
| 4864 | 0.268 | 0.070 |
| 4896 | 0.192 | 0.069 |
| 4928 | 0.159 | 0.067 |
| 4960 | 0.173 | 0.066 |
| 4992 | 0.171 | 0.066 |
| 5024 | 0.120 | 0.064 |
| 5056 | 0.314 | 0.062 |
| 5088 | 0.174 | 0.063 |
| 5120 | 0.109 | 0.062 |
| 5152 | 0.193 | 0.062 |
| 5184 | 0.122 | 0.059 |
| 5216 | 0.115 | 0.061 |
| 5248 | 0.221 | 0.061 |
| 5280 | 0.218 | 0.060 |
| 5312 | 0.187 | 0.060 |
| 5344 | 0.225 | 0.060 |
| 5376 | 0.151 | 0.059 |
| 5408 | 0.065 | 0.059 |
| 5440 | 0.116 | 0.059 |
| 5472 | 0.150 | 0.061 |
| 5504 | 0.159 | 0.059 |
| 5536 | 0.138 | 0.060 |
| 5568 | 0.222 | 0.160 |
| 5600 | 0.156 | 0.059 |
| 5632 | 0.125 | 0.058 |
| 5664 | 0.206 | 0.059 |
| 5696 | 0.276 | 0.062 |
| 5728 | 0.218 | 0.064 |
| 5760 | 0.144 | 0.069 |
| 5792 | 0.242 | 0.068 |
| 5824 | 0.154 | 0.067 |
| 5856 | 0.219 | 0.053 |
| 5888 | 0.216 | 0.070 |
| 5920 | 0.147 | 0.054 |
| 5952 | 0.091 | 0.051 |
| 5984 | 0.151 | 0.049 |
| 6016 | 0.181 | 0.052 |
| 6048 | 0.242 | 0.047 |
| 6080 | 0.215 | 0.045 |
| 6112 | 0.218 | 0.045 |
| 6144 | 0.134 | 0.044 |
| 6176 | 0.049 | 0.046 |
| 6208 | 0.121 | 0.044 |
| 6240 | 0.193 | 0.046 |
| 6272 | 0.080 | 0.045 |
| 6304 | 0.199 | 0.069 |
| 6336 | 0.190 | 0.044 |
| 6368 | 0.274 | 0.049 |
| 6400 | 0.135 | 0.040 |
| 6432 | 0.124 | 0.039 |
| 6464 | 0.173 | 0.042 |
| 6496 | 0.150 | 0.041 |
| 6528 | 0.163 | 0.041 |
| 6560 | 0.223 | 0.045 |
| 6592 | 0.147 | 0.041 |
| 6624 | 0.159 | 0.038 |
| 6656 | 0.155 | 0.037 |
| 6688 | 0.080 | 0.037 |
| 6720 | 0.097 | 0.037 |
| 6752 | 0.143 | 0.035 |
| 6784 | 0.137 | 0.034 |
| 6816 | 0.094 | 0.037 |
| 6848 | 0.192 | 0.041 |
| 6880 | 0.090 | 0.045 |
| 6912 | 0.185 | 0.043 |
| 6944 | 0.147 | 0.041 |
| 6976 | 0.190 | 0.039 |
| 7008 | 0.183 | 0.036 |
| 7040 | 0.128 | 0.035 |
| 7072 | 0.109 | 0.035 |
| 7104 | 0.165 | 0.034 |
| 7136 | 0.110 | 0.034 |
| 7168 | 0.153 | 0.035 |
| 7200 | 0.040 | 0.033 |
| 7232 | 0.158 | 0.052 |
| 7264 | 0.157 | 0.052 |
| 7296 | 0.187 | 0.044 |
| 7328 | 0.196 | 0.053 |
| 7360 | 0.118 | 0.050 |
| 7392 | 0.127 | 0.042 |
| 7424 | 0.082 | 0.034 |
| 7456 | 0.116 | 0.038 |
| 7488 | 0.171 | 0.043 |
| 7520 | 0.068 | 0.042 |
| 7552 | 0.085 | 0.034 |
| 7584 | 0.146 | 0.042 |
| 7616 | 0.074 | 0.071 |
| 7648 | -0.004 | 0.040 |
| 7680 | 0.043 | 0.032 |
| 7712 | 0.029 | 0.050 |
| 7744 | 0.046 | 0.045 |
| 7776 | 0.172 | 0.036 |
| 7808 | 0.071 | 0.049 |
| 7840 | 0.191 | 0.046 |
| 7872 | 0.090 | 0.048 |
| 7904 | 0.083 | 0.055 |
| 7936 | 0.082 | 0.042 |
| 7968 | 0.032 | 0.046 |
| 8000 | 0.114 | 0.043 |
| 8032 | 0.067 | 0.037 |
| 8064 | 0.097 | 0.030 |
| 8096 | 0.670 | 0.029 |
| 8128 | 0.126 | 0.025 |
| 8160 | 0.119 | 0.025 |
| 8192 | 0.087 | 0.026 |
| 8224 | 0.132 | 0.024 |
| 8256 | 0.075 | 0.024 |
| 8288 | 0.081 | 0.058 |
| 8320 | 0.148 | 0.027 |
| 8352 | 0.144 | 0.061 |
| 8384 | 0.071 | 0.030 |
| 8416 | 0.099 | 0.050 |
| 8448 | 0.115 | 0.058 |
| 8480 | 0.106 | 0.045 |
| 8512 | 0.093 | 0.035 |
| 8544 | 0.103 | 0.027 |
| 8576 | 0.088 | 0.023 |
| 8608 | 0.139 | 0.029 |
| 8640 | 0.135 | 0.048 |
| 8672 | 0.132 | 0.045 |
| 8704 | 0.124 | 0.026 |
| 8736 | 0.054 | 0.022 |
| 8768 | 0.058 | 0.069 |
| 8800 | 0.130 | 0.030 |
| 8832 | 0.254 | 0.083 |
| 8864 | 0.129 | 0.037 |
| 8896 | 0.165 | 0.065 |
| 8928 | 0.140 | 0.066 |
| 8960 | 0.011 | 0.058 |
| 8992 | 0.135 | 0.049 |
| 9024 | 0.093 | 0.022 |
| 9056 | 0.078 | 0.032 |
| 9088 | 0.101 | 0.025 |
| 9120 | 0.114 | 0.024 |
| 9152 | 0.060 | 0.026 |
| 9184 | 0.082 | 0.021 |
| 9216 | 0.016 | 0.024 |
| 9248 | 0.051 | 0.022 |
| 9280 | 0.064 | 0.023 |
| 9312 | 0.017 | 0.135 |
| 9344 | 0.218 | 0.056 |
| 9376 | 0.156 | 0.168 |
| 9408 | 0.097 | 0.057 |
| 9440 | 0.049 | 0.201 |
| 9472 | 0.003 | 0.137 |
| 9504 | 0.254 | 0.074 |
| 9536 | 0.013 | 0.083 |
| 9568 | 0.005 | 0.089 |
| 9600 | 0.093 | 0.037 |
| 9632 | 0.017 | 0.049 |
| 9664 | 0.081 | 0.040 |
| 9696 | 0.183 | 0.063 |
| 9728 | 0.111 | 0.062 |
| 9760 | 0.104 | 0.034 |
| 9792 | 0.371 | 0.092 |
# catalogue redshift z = 1.17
